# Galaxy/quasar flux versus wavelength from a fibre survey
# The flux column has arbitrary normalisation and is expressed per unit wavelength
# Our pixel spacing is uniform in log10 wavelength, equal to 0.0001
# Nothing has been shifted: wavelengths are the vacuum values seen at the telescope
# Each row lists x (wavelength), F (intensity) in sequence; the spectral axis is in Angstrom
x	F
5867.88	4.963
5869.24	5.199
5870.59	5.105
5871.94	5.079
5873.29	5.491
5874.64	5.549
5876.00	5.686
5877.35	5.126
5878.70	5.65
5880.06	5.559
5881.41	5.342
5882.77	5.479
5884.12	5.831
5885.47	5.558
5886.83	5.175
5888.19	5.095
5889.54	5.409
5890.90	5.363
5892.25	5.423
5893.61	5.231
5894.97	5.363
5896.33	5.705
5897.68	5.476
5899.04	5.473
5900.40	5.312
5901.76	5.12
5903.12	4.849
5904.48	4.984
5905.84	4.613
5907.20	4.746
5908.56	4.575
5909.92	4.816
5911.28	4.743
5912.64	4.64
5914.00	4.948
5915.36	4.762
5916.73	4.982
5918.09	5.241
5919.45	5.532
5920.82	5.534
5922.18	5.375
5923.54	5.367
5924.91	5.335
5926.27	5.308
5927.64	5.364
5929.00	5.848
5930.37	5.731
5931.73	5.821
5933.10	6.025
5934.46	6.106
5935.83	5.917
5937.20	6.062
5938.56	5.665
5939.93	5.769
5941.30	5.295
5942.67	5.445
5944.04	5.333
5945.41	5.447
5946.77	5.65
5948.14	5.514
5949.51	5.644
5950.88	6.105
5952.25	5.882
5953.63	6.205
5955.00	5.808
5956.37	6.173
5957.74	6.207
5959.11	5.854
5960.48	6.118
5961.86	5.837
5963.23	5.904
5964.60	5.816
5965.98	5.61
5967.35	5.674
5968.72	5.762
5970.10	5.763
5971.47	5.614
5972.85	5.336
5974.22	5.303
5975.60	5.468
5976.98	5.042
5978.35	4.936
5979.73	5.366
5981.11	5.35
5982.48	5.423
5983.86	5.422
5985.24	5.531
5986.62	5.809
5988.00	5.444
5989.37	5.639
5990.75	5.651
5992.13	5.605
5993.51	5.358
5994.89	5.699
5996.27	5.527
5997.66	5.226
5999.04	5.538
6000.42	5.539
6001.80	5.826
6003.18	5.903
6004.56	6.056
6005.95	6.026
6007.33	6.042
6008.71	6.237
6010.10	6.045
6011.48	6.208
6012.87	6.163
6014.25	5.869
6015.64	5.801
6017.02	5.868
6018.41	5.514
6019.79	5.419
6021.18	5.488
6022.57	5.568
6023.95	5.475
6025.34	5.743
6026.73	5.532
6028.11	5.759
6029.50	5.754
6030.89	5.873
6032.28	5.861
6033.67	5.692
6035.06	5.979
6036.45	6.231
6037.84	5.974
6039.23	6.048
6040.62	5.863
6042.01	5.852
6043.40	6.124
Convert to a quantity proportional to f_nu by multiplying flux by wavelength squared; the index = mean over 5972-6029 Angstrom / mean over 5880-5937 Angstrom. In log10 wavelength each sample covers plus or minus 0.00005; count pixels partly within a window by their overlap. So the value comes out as 1.09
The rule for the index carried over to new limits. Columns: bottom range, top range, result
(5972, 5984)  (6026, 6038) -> 1.12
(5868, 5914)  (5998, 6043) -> 1.17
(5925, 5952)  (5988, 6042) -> 1.04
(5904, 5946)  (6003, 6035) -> 1.13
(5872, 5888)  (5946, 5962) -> 1.11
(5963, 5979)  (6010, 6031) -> 1.06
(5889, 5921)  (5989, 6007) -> 1.14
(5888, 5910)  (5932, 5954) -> 1.13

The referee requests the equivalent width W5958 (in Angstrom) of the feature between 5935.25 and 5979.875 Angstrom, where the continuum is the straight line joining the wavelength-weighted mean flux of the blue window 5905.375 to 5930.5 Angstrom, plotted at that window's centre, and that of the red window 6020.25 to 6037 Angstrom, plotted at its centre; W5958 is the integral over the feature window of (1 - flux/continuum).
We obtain -2.90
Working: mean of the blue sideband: 5.12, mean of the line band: 5.69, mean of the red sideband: 5.74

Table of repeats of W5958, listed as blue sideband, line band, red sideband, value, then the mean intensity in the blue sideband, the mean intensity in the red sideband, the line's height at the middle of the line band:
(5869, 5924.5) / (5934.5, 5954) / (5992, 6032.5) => -0.96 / 5.23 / 5.75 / 5.45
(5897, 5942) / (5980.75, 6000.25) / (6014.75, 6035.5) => 0.16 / 5.31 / 5.69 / 5.56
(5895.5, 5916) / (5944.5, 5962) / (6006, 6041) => -1.77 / 4.99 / 5.84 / 5.33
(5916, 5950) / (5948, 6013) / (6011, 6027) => -0.68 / 5.57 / 5.72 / 5.65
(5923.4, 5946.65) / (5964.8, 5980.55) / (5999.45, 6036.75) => 0.75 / 5.64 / 5.83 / 5.73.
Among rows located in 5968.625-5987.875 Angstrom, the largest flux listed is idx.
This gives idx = 5.809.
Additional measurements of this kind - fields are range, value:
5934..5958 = 6.207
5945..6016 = 6.237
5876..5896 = 5.831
